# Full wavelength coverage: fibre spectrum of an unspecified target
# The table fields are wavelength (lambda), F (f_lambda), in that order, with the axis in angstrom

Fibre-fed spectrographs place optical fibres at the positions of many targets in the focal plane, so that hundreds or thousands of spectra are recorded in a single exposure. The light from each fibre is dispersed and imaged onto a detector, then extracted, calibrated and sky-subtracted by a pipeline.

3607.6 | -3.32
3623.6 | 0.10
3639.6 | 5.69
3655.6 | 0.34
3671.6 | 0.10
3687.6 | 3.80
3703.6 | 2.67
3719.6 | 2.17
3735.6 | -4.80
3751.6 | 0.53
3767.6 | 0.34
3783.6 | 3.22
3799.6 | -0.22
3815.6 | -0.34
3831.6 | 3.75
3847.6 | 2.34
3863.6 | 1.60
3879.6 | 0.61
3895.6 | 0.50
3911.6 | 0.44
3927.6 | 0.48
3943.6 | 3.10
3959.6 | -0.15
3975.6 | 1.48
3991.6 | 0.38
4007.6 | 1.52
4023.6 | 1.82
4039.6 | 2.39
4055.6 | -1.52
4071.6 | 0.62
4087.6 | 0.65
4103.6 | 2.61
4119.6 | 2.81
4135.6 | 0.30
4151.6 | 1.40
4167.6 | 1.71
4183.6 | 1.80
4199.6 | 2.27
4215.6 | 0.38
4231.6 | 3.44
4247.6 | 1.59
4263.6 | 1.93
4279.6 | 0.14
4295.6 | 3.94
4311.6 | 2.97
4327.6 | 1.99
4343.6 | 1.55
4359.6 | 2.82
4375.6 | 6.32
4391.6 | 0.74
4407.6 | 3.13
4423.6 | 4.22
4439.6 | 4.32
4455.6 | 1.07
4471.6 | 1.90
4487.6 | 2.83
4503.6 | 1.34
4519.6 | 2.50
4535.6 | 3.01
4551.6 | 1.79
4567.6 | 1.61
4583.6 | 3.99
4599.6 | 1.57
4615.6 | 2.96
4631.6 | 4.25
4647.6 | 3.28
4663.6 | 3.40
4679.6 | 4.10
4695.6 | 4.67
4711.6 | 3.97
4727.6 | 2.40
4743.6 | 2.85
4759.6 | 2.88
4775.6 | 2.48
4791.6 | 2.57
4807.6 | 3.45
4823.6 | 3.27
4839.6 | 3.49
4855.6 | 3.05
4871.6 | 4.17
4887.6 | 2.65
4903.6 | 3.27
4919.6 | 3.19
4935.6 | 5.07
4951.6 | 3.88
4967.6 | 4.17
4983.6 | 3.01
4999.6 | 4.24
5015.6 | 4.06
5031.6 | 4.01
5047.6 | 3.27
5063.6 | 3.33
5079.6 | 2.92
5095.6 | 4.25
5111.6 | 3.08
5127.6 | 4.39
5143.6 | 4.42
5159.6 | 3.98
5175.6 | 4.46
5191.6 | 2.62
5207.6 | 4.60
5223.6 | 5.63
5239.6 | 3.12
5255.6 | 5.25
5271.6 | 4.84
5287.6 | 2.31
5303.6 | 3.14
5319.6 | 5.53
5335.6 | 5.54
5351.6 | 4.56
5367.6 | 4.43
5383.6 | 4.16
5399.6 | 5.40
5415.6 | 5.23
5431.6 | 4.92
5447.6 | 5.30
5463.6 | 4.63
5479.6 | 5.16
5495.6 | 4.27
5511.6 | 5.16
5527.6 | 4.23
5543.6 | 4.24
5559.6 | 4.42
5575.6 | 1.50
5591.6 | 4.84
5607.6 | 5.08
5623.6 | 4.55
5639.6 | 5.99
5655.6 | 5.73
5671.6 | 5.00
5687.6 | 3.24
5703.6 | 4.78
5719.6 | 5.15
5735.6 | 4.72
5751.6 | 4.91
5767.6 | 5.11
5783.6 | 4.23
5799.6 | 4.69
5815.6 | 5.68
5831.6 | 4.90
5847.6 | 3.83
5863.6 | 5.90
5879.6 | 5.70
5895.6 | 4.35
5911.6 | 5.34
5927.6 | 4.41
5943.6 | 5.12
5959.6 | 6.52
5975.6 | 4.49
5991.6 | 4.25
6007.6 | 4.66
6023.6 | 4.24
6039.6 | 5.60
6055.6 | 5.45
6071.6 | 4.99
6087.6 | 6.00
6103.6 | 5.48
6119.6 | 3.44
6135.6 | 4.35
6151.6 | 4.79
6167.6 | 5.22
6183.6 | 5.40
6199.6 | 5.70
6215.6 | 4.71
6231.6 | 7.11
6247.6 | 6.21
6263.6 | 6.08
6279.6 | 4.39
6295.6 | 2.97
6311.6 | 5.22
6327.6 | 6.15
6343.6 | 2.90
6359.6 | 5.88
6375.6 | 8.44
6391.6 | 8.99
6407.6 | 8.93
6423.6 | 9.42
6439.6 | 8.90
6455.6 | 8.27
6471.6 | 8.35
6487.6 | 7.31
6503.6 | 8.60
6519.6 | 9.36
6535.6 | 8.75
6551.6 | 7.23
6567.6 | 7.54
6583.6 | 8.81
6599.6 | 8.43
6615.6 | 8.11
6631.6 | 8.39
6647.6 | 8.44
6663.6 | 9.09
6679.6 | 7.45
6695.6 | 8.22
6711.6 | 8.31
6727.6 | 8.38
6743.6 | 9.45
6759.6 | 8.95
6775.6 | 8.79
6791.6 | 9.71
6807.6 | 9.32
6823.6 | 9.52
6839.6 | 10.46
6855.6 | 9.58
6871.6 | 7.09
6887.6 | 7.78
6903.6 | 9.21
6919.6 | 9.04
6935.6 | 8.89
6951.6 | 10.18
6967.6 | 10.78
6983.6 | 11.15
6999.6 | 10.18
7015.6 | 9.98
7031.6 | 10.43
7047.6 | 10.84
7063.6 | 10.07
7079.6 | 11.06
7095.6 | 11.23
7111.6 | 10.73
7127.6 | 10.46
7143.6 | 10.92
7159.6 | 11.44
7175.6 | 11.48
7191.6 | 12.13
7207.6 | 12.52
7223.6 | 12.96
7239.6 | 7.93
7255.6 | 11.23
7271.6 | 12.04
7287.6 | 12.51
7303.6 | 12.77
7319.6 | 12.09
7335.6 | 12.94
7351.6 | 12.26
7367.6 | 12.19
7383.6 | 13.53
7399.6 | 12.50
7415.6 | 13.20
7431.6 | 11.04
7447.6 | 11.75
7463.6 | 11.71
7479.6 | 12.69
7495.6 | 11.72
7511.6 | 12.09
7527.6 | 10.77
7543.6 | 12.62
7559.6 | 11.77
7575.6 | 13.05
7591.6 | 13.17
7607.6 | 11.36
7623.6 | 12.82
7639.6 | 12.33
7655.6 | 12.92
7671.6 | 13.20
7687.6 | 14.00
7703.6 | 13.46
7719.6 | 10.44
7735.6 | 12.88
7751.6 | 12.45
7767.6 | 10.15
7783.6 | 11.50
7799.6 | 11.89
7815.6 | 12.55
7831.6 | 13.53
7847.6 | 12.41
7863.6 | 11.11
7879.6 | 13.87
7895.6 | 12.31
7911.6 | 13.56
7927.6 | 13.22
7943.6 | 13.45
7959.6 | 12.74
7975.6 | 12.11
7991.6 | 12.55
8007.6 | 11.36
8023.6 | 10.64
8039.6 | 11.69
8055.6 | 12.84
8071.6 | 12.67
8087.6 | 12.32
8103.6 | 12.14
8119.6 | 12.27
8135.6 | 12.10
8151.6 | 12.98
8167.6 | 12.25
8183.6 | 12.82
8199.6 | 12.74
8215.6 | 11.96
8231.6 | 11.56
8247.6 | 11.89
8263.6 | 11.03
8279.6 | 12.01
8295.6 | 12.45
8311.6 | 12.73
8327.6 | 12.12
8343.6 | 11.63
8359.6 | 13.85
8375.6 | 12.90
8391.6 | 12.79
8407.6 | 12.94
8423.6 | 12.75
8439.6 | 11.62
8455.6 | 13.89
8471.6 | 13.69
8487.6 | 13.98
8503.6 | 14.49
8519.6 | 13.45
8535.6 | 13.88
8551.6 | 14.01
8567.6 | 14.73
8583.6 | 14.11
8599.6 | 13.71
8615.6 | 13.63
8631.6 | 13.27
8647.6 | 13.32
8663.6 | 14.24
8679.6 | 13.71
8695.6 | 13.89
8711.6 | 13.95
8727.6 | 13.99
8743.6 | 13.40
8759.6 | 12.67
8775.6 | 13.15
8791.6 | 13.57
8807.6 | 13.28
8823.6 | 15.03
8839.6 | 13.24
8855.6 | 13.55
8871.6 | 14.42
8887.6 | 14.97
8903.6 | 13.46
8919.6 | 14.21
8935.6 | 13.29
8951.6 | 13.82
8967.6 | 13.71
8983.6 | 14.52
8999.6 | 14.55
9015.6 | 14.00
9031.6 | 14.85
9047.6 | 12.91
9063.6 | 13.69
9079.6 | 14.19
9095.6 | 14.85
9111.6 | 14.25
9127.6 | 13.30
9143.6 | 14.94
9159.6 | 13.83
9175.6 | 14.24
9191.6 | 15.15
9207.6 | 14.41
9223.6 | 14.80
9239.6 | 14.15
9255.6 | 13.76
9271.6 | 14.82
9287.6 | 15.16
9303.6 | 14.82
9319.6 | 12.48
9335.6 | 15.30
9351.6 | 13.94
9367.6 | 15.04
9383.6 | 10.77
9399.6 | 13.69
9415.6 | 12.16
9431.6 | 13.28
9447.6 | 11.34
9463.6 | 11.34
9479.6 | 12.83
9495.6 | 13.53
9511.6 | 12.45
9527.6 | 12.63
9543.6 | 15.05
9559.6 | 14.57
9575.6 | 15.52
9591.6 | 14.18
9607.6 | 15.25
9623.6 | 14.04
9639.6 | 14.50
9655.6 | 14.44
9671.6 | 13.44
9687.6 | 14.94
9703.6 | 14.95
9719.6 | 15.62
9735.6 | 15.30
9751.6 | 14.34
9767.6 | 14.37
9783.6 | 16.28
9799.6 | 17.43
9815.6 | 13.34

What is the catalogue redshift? 0.599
